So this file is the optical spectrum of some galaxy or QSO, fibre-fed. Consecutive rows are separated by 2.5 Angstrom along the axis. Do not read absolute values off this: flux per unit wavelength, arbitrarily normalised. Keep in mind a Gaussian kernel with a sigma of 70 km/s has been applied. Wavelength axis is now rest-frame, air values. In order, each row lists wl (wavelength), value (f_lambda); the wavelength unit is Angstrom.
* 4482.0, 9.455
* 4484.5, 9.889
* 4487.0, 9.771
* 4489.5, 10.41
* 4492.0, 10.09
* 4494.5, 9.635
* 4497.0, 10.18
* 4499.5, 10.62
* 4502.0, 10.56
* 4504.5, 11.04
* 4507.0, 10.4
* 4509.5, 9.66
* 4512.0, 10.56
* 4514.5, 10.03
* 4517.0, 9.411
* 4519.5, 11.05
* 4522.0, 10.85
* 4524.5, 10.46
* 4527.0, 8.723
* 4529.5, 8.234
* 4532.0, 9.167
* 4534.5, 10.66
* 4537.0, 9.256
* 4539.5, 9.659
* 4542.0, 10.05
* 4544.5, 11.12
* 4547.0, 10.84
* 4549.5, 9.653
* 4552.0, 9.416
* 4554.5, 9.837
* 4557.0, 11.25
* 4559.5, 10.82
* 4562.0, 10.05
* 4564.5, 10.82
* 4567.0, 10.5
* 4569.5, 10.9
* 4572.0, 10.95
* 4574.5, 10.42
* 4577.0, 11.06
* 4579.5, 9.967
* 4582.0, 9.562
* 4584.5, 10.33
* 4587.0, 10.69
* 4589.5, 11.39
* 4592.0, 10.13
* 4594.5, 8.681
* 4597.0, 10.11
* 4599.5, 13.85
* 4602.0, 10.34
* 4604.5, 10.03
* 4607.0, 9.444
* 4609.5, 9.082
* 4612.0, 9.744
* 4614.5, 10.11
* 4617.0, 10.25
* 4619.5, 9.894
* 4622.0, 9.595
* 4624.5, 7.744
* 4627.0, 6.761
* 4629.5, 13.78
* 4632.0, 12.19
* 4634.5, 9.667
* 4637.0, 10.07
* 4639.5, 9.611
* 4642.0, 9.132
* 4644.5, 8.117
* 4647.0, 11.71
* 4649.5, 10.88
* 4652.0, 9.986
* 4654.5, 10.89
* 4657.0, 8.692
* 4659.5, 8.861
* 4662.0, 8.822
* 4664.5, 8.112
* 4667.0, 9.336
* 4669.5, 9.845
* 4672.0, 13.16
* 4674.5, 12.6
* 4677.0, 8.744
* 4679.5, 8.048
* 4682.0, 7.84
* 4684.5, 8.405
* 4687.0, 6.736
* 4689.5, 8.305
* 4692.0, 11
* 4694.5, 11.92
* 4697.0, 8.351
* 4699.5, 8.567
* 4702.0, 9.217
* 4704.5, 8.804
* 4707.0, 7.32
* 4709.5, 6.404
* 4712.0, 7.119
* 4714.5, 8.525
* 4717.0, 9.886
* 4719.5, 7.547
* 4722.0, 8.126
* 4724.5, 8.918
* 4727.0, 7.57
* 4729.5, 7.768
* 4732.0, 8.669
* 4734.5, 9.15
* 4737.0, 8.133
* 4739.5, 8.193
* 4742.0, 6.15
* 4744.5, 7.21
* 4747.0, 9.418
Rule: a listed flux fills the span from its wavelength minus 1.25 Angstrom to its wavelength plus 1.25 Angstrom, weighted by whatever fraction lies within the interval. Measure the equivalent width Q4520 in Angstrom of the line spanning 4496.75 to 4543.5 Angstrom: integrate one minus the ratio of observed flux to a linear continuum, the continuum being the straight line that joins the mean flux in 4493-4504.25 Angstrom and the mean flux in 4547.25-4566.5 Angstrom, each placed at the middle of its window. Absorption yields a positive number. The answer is 1.26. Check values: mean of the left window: 10.3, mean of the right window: 10.3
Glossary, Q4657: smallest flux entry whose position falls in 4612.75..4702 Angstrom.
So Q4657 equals 6.736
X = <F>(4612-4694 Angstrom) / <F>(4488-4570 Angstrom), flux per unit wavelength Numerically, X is 0.95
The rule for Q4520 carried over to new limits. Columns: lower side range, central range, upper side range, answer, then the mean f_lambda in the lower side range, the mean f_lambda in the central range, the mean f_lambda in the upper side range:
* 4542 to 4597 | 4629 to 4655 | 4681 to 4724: -3.04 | 10.4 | 10.4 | 8.49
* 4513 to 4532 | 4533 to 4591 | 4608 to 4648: -3.49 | 9.79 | 10.4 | 9.83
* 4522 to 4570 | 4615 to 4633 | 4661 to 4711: -0.93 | 10.1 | 10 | 9.07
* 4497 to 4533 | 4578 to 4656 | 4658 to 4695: -3.87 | 10.1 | 10.1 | 9.39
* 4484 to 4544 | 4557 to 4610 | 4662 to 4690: -4.37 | 10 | 10.5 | 9.2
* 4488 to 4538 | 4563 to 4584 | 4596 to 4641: -0.87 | 10.1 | 10.5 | 10.1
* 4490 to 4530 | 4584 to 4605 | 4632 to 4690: -1.82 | 10.1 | 10.6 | 9.53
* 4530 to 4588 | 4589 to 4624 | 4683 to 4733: -1.49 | 10.3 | 10.1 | 8.45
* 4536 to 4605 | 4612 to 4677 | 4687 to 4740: -3.73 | 10.4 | 9.96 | 8.51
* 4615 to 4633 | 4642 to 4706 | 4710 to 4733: -2.83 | 10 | 9.46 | 8.17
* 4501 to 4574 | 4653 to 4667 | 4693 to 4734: -0.20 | 10.2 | 9.11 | 8.45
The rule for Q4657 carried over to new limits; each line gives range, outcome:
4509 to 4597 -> 8.234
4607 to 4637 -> 6.761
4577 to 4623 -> 8.681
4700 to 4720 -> 6.404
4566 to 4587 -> 9.562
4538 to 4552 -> 9.416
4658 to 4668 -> 8.112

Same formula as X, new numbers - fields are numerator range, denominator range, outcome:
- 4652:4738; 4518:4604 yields 0.86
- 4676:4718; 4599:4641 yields 0.85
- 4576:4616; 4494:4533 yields 1.02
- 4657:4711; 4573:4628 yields 0.91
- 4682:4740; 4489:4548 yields 0.84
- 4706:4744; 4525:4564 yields 0.80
